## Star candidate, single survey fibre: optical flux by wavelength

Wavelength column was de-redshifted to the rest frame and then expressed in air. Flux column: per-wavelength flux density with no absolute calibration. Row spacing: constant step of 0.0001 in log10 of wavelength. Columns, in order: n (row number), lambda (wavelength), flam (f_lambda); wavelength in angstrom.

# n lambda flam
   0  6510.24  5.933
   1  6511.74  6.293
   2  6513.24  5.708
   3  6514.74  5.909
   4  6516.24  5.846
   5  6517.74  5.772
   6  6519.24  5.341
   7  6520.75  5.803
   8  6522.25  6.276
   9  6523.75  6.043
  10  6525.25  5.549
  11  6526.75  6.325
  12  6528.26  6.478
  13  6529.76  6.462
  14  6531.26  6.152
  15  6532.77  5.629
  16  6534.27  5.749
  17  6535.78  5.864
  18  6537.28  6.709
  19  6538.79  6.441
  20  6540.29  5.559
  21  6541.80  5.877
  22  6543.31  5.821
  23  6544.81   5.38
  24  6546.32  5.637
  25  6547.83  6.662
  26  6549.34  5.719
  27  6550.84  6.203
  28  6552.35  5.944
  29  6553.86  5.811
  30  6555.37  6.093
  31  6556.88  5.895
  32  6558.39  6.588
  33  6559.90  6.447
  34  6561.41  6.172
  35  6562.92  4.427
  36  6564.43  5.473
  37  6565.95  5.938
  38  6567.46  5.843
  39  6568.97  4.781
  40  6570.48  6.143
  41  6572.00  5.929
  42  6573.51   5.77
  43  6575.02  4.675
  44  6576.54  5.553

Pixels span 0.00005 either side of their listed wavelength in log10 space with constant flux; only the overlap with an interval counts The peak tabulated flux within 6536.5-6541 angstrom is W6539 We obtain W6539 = 6.709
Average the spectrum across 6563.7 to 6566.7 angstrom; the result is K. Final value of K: 5.69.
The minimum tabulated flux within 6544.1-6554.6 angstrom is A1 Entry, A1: 5.38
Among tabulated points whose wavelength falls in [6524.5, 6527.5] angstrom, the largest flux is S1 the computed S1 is 6.325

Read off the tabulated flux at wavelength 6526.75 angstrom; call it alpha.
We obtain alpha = 6.325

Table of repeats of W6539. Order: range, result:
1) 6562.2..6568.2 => 5.938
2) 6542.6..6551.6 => 6.662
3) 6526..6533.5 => 6.478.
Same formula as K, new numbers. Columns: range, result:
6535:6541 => 6.15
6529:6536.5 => 5.97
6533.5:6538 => 6.11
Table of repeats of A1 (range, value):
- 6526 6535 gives 5.629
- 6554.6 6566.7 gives 4.427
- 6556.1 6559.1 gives 5.895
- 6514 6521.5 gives 5.341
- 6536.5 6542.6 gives 5.559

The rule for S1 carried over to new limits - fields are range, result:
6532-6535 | 5.749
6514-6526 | 6.276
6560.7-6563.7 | 6.172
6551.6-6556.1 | 6.093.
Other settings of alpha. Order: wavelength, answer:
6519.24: 5.341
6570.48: 6.143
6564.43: 5.473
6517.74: 5.772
